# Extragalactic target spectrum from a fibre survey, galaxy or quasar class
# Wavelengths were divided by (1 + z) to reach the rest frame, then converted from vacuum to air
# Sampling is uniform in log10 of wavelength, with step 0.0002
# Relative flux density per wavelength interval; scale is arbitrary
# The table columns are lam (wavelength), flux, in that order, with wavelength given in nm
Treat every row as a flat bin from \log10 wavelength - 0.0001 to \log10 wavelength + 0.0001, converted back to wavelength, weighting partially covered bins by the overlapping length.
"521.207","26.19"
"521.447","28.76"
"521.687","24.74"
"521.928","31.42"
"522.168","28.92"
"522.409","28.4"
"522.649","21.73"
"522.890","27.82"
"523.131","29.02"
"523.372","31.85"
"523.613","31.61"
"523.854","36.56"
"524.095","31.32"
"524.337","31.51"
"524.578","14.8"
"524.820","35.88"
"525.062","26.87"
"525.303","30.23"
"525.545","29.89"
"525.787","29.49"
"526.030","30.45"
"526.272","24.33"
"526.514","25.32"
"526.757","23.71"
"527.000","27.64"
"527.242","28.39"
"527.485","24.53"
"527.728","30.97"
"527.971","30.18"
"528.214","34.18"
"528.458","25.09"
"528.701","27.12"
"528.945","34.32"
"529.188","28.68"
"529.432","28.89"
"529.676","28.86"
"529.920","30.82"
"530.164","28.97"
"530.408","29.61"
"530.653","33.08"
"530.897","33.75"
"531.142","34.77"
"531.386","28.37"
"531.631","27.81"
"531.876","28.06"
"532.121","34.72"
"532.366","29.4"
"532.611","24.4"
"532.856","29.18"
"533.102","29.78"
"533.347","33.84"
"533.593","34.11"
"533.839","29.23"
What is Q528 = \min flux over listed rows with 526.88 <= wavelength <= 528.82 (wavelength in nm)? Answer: 24.53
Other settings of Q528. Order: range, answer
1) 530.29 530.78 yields 29.61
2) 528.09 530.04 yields 25.09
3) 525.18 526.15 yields 29.49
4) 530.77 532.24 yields 27.81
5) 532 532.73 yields 24.4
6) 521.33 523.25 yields 21.73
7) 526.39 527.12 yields 23.71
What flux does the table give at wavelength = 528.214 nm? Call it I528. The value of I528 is 34.18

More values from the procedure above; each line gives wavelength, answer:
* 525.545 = 29.89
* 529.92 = 30.82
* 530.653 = 33.08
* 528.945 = 34.32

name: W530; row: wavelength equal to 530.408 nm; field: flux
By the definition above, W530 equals 29.61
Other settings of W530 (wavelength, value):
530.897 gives 33.75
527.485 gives 24.53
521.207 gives 26.19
